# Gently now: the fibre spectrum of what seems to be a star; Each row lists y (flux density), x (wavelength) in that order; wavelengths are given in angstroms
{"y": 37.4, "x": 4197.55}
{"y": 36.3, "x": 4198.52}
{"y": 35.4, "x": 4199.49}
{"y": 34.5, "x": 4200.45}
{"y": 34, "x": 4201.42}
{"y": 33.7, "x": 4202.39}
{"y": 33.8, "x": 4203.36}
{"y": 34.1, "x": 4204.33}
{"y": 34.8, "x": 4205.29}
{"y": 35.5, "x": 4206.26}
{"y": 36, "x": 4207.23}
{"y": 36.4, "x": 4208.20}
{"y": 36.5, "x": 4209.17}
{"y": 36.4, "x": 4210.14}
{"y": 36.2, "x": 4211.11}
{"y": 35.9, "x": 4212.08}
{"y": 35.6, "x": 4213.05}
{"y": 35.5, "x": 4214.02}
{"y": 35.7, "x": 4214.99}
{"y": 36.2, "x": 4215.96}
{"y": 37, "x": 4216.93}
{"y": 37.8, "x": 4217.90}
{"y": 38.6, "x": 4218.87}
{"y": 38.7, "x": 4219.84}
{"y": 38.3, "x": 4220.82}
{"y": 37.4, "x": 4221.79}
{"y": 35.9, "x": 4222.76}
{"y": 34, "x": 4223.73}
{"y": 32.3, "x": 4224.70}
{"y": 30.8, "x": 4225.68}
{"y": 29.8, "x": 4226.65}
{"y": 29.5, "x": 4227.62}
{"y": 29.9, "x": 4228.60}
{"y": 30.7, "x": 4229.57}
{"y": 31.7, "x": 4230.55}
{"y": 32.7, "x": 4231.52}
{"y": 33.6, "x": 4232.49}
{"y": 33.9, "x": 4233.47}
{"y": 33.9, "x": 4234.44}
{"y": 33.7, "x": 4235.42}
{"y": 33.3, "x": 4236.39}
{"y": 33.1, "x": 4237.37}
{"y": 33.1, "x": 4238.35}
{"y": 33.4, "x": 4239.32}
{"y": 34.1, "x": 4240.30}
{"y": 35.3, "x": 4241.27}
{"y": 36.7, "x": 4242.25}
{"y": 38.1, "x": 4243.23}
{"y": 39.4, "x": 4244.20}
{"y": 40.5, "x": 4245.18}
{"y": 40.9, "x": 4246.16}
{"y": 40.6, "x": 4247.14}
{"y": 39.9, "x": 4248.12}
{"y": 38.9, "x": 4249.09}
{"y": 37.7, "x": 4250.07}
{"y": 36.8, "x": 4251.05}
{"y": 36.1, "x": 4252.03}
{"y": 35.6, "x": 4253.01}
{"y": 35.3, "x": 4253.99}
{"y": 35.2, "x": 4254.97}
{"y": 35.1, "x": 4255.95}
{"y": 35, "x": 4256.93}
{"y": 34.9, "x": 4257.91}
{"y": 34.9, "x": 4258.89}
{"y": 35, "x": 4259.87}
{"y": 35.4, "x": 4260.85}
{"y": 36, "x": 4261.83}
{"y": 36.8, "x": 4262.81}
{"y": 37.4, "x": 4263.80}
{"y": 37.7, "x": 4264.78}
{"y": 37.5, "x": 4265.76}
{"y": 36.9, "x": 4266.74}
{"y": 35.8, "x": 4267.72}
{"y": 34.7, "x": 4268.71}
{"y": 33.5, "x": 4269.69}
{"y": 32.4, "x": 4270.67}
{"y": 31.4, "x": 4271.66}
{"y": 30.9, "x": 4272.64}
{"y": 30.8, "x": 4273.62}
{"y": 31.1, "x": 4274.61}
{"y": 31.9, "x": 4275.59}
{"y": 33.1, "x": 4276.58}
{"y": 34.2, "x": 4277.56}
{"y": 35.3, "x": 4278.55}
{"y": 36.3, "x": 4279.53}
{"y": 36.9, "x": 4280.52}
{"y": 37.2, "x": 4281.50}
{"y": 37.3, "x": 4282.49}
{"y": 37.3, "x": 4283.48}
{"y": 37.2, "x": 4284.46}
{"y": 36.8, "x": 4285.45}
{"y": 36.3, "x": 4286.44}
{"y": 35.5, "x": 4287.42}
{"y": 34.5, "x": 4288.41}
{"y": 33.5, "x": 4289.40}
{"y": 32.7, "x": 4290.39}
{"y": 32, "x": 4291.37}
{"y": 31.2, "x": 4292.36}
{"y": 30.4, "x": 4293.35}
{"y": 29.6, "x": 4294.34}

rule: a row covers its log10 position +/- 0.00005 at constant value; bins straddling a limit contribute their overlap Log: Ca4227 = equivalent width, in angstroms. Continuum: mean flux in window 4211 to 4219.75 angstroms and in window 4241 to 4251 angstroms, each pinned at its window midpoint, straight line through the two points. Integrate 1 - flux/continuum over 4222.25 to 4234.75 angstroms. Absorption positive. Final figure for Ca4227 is 1.8 angstroms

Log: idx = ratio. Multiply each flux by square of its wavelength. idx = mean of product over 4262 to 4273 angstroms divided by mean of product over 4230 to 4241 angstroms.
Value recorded 1.1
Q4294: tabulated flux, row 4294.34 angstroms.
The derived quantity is 29.6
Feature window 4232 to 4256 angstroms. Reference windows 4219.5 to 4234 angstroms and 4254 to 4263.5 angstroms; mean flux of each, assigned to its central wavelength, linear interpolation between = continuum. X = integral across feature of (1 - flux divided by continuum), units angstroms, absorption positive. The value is -1.2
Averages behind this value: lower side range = 33.2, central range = 36.2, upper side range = 35.4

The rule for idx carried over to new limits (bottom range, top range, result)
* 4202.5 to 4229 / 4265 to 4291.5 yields 1.02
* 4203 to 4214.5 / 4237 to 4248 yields 1.06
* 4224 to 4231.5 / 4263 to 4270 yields 1.20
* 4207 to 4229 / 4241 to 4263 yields 1.07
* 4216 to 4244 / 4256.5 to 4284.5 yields 1.04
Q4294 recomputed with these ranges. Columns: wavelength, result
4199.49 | 35.4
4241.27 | 35.3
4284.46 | 37.2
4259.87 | 35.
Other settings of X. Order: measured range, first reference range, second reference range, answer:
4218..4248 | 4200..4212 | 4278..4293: 0.3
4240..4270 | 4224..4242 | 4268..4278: -3.9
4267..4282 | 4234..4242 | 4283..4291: 0.6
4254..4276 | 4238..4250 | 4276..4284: 1.2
